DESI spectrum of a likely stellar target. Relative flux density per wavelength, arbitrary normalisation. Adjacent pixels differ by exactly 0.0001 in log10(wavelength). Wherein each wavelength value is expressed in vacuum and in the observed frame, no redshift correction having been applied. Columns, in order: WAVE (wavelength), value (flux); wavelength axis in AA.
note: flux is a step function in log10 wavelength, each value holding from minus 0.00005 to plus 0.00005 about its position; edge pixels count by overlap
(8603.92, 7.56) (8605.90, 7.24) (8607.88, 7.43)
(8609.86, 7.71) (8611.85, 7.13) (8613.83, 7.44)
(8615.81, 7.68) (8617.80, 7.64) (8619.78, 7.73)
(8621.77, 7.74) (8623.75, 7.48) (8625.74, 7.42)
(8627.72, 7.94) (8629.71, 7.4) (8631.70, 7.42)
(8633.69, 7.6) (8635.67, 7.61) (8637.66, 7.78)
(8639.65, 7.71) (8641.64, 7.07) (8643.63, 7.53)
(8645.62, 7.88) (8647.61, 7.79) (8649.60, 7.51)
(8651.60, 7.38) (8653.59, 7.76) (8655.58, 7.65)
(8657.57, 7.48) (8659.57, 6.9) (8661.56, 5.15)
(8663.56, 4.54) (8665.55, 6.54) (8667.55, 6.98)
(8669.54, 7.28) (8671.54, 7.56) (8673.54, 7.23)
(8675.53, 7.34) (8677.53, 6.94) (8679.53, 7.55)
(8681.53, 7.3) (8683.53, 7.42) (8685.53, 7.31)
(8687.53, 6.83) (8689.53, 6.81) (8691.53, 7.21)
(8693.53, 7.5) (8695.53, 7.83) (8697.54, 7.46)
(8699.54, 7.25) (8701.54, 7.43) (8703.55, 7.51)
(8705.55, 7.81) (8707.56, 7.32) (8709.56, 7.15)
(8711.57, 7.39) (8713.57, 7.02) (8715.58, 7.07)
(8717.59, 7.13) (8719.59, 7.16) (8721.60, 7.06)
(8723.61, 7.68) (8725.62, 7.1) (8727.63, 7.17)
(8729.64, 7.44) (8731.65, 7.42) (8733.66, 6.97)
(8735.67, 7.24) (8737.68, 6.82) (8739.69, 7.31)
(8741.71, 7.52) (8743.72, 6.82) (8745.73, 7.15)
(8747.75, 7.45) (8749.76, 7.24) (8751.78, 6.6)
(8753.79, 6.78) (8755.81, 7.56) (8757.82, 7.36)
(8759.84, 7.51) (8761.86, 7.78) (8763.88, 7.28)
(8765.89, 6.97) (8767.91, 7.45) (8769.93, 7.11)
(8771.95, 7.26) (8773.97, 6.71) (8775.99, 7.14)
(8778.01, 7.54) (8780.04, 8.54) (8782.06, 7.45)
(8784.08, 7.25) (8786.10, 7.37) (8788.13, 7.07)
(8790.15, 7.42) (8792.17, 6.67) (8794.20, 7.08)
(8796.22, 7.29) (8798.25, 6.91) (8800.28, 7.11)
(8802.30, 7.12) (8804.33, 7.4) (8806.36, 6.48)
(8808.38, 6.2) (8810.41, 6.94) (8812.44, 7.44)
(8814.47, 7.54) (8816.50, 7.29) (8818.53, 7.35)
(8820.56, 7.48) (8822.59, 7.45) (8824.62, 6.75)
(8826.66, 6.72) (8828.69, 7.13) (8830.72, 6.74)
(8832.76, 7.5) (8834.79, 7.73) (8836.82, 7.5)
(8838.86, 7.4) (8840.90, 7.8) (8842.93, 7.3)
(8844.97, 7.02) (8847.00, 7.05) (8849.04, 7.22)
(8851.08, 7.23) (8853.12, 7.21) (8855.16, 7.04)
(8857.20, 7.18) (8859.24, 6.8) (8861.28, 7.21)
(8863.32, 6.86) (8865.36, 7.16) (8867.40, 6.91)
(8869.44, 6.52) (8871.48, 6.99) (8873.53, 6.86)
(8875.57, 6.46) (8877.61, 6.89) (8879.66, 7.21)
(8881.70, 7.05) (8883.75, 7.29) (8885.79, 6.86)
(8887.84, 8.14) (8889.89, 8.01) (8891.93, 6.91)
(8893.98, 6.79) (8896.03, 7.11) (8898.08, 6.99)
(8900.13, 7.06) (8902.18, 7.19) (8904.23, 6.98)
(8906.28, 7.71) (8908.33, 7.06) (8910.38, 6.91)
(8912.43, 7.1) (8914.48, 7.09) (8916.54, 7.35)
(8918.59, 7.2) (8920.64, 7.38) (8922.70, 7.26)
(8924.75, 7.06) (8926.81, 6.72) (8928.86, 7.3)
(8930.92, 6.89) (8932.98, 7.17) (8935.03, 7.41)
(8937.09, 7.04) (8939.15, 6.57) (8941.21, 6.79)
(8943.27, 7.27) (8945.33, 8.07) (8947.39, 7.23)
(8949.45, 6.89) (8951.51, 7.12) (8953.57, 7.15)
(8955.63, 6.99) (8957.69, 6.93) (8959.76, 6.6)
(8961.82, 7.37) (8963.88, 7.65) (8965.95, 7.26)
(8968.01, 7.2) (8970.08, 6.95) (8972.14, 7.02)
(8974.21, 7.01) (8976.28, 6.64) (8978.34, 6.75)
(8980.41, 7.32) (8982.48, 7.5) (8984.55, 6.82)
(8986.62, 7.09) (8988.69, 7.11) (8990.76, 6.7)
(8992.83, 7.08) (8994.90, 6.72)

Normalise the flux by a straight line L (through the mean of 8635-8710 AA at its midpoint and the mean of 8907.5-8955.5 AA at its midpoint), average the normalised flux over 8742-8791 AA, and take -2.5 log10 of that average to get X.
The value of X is -0.01 mag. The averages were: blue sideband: 7.24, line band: 7.29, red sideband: 7.13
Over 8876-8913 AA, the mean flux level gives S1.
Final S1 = 7.17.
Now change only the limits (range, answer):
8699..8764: 7.26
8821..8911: 7.14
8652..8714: 7.15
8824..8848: 7.23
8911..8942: 7.09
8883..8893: 7.45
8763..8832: 7.17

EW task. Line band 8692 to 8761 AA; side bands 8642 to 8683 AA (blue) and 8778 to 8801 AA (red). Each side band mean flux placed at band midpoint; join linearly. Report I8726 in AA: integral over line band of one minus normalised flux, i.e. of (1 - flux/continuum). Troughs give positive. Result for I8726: -0.6 AA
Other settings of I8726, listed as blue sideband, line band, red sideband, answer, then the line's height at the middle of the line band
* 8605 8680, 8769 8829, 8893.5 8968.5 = 0.37 AA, 7.22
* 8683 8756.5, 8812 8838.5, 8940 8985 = -0.34 AA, 7.19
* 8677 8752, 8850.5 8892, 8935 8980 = 0.32 AA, 7.14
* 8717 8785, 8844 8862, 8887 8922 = 0.34 AA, 7.24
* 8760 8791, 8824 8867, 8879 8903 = 0.62 AA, 7.27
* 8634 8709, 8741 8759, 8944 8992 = 0.12 AA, 7.21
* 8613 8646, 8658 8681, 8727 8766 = 2.17 AA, 7.46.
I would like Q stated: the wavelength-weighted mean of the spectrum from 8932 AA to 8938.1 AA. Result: 7.21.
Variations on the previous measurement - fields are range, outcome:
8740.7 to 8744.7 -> 7.17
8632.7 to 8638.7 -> 7.67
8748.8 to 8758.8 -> 7.11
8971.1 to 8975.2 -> 7.02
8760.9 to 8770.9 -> 7.32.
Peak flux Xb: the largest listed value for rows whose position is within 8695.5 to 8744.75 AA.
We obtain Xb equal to 7.83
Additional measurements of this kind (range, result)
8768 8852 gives 8.54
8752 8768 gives 7.78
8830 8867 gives 7.8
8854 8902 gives 8.14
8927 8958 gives 8.07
